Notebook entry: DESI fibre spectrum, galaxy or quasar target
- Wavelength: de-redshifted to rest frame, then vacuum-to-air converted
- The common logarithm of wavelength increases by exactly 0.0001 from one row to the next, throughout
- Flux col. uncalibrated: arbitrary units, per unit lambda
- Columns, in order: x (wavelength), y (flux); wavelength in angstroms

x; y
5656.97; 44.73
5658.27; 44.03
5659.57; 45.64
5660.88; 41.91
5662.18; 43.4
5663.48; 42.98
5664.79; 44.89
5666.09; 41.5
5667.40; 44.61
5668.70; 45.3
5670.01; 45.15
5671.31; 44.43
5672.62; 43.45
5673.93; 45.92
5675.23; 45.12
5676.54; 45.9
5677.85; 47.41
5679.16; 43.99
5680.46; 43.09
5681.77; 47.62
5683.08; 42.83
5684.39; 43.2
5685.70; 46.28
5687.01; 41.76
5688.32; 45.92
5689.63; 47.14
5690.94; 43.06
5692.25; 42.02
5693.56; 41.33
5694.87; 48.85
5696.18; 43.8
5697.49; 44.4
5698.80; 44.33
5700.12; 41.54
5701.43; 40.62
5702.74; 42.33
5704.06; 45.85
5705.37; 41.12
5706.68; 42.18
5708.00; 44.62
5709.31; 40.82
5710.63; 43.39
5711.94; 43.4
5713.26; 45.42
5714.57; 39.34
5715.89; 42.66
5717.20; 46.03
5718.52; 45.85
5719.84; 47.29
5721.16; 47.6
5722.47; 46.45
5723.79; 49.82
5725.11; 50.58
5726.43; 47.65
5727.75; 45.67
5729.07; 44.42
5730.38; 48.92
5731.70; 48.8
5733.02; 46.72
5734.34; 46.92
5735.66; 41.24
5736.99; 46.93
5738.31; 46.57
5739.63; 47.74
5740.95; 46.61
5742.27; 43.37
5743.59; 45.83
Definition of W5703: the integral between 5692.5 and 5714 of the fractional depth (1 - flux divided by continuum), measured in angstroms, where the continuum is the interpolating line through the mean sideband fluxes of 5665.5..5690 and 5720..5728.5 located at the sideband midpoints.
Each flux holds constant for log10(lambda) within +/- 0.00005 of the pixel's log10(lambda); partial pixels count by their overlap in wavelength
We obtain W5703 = 1.4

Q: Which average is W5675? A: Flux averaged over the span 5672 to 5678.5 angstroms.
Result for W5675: 45.5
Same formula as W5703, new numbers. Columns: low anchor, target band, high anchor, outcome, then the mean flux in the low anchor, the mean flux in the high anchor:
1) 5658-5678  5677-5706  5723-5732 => 1.1 angstroms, 44.4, 47.9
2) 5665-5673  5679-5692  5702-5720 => -0.2 angstroms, 44.1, 43.5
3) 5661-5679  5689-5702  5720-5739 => 0.5 angstroms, 44.5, 47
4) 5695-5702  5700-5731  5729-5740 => 0.1 angstroms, 43.4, 46.6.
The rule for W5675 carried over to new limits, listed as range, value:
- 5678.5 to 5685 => 44.2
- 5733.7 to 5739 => 45.4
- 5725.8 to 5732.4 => 47.1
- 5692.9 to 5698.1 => 44.6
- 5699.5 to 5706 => 42.3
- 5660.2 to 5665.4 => 43.3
